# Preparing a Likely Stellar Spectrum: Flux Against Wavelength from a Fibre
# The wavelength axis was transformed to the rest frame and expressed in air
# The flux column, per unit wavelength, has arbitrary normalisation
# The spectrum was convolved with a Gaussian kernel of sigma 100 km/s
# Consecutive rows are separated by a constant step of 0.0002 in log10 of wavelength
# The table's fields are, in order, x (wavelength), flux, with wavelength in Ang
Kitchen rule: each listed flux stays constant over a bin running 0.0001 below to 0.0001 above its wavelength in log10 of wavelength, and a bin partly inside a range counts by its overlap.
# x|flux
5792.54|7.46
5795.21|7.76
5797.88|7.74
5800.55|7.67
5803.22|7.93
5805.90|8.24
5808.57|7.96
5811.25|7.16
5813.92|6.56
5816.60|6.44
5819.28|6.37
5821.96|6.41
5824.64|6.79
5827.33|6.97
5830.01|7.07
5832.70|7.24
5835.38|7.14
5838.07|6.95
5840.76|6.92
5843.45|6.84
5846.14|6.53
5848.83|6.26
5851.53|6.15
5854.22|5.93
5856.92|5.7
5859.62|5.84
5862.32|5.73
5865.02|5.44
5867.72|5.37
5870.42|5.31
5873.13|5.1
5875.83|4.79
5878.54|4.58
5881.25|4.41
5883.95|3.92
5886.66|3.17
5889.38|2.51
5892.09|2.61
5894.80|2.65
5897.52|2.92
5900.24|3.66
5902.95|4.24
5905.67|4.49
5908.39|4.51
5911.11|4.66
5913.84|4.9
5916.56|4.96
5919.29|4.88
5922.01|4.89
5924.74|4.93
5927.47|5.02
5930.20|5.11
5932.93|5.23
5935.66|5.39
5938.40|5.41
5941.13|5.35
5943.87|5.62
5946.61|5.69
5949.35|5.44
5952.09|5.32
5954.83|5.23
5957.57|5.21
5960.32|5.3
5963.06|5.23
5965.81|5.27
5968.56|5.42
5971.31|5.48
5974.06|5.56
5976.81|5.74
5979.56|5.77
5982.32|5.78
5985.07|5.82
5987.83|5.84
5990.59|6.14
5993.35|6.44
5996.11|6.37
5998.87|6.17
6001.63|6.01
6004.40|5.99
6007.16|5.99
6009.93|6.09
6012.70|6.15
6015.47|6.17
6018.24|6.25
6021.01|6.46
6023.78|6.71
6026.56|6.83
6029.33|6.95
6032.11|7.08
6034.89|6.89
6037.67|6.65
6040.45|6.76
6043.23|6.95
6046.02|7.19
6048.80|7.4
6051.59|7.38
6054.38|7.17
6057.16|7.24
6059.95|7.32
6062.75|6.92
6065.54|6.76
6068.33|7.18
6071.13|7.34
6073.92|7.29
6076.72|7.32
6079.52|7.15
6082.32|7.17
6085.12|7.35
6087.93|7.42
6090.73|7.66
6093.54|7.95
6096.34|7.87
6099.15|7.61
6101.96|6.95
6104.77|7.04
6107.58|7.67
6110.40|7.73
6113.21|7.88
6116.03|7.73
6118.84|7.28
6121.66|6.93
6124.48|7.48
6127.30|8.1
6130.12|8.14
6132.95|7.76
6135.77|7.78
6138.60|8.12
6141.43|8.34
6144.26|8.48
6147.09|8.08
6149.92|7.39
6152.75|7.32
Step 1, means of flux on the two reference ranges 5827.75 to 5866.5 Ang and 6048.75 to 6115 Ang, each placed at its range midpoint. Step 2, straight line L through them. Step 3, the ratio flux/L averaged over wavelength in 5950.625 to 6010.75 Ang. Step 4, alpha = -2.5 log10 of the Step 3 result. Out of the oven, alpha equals 0.21 mag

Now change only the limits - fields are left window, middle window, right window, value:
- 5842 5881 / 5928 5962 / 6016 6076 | 0.169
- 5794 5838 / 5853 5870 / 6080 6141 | 0.274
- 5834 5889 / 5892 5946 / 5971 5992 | 0.218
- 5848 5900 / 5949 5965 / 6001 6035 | 0.074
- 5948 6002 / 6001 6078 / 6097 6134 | -0.043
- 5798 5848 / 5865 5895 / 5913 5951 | 0.422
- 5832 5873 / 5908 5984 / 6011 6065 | 0.231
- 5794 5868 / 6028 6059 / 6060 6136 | 0.038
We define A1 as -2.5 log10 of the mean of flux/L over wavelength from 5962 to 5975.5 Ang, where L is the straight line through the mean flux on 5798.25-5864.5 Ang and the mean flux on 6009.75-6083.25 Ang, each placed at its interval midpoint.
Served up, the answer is 0.26 mag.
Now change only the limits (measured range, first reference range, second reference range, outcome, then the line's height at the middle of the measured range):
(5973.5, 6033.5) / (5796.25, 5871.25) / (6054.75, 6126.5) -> 0.15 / 7.14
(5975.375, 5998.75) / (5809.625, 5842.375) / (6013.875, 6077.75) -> 0.16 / 6.93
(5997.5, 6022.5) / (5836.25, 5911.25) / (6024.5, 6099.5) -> 0.07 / 6.57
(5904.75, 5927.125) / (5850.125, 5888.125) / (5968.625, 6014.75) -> 0.13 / 5.42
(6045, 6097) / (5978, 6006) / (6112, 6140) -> -0.04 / 7.03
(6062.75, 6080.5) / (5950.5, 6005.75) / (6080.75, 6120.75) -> -0.01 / 7.08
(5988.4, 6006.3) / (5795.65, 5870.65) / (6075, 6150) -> 0.18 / 7.26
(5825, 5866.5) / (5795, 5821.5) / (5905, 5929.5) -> 0.01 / 6.47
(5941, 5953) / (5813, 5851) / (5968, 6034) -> 0.15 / 6.34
